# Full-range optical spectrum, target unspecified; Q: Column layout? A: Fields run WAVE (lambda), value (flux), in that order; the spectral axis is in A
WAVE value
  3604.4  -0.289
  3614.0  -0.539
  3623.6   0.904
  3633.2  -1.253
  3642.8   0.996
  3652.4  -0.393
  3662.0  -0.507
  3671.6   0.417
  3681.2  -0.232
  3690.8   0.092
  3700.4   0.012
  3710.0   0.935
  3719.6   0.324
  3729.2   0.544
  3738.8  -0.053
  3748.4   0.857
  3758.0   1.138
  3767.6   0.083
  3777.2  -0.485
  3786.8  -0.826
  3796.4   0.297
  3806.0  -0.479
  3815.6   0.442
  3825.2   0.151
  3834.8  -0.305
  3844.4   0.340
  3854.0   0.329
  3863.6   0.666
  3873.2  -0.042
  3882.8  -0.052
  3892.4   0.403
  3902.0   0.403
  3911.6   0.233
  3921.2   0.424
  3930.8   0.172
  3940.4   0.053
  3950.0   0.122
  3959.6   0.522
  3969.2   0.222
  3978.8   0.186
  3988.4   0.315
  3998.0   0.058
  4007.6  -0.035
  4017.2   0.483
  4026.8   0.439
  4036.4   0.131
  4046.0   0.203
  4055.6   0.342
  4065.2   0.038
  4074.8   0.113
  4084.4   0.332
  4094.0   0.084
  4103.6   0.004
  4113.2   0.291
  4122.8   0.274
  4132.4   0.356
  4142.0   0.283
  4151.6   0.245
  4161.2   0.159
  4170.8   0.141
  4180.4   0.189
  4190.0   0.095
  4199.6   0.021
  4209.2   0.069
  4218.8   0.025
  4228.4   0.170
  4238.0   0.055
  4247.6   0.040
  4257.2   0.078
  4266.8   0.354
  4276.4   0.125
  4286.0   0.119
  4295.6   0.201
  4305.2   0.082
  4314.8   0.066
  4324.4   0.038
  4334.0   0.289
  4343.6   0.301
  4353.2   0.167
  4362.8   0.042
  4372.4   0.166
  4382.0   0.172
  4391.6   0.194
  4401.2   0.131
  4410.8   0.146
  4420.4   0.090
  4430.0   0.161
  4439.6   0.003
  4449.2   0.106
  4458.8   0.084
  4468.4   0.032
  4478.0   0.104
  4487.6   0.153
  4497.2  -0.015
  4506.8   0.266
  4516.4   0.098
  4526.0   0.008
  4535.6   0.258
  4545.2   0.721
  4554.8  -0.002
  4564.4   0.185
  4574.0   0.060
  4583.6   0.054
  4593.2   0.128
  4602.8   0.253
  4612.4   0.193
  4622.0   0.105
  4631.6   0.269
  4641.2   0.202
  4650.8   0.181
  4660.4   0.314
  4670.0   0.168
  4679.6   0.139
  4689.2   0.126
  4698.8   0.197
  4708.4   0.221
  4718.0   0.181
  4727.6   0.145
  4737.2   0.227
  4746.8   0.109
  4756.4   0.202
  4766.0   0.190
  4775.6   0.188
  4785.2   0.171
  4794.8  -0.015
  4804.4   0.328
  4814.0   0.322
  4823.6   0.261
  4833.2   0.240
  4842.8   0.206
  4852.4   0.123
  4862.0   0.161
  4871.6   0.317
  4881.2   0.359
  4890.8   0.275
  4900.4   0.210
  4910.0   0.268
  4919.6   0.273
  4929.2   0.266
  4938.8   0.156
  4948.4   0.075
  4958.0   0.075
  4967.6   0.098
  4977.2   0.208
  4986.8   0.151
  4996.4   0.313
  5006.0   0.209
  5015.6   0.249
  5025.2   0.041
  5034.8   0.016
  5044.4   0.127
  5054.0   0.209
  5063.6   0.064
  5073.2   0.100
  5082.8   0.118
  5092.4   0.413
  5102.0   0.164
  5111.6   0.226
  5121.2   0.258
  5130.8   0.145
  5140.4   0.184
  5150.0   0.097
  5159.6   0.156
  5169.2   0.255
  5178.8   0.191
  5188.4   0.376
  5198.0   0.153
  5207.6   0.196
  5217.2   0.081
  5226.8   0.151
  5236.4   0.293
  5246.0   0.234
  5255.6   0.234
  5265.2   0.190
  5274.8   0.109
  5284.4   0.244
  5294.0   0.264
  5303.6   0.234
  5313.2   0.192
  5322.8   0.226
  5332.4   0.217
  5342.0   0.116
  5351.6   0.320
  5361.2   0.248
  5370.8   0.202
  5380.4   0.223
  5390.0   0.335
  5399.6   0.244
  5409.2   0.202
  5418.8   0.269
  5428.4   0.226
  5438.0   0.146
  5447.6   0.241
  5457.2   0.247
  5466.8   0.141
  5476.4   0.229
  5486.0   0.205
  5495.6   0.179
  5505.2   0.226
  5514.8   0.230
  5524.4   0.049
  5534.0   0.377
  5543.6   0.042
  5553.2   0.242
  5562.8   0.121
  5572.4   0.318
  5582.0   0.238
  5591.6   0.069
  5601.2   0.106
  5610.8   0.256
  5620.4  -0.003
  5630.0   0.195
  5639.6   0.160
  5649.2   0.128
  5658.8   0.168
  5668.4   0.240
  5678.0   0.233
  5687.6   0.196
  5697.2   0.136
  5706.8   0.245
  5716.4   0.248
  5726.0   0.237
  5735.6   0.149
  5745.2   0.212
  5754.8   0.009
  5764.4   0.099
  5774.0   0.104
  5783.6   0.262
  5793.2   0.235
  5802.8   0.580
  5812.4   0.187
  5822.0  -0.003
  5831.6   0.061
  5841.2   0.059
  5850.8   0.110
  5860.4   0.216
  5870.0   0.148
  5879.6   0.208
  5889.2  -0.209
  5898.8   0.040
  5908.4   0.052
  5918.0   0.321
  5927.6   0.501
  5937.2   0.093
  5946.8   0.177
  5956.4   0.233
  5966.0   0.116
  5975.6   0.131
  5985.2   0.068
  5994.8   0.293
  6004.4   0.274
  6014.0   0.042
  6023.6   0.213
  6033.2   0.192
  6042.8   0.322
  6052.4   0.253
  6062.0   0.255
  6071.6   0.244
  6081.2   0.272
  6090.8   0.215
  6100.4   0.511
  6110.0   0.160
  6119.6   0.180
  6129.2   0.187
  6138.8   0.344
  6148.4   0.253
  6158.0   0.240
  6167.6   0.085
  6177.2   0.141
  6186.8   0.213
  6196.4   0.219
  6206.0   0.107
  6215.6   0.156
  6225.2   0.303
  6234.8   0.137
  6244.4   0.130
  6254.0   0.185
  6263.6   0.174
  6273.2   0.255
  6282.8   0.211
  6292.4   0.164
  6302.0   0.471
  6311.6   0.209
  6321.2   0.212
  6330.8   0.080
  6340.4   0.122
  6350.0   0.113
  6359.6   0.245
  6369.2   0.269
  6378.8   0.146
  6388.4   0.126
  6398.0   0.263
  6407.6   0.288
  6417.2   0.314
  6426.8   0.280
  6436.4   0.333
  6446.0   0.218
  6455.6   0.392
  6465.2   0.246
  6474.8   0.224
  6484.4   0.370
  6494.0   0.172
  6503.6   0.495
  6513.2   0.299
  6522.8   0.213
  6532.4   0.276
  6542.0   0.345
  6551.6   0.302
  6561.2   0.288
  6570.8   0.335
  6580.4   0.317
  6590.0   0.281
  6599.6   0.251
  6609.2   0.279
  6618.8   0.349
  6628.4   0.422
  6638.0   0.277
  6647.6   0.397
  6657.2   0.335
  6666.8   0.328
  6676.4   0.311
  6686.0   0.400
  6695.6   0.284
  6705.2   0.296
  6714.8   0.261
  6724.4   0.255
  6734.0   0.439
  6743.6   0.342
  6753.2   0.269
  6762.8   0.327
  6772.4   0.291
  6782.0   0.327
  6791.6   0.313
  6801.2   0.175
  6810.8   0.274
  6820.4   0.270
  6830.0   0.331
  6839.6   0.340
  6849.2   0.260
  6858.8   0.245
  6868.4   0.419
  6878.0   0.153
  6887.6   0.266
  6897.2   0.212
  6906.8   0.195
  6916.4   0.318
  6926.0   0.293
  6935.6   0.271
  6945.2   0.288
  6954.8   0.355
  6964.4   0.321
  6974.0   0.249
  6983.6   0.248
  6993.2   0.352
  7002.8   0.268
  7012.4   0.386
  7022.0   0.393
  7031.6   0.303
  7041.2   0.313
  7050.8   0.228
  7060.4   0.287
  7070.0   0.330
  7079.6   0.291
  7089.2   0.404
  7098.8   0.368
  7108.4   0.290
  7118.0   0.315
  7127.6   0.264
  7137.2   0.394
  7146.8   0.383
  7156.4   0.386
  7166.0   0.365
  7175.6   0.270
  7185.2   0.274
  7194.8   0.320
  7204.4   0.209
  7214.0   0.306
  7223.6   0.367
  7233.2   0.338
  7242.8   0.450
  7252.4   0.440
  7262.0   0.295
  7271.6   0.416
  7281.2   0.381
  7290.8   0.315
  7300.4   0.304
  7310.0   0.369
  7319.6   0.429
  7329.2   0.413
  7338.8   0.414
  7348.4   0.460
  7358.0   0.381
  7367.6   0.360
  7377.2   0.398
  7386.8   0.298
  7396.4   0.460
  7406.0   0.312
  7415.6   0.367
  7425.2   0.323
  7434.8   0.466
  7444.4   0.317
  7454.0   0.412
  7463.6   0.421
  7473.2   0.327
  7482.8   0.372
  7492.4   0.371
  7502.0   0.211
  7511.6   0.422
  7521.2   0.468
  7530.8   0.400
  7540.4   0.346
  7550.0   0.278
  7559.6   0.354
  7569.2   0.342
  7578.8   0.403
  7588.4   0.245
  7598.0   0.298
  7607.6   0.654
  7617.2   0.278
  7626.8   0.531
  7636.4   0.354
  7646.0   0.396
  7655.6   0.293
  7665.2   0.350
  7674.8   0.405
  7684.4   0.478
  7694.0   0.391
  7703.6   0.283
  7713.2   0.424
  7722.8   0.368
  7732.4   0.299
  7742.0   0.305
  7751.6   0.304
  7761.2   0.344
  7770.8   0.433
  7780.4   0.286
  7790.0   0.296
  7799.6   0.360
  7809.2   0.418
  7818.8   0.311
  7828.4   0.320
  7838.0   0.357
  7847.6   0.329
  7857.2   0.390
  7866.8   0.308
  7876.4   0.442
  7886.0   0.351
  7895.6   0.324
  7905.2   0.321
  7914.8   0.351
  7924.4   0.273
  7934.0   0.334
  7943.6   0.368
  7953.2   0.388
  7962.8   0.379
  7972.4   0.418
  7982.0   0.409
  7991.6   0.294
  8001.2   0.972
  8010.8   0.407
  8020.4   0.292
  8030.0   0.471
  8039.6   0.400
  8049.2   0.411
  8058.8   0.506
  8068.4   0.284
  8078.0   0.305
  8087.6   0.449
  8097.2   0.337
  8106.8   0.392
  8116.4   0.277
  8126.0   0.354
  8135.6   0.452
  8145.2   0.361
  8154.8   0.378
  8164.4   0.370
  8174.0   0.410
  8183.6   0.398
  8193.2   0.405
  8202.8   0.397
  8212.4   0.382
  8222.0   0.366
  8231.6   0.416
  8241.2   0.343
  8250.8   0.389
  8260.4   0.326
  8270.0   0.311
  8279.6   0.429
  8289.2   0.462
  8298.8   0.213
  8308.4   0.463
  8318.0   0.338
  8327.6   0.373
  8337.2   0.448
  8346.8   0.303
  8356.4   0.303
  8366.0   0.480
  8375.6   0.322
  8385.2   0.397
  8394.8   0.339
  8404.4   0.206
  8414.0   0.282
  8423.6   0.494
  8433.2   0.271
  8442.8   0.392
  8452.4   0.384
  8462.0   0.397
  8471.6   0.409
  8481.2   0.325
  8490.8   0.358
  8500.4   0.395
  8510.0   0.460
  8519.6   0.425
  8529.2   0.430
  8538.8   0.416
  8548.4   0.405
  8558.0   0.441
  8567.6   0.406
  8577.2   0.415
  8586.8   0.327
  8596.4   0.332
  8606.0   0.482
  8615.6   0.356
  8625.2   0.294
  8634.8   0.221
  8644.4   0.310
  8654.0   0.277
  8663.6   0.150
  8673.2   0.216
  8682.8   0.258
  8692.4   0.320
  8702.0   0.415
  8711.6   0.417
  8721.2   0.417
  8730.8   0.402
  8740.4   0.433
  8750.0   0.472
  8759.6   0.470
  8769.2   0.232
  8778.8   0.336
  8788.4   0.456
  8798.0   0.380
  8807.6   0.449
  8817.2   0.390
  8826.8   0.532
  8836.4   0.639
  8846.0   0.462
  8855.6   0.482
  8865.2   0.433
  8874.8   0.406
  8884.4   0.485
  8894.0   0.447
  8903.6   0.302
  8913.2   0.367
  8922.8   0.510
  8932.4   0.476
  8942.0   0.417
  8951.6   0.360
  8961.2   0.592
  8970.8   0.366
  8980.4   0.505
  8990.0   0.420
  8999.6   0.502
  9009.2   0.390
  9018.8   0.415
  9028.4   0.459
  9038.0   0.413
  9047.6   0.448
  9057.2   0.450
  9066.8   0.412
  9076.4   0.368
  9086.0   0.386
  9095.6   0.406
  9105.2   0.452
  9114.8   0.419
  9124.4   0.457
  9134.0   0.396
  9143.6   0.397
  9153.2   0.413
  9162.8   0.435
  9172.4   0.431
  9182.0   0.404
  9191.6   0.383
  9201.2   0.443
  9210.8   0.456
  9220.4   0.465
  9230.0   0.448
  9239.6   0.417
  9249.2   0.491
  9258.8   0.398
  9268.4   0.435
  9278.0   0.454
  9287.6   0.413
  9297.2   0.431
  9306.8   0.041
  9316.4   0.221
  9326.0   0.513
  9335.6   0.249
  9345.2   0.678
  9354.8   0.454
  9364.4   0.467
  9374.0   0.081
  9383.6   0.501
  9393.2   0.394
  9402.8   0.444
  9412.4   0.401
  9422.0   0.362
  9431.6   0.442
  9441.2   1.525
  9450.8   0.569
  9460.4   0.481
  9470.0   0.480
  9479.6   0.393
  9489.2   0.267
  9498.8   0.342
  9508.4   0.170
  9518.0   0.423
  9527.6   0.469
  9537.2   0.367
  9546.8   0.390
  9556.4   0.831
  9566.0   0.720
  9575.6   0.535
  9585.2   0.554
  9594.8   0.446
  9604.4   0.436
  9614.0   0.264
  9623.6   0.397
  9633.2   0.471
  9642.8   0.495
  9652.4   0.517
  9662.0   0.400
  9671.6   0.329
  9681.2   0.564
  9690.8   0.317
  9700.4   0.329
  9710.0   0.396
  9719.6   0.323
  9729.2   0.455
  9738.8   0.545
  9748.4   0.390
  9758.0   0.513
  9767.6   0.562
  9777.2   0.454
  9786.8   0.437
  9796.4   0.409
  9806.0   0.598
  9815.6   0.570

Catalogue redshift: 0.219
